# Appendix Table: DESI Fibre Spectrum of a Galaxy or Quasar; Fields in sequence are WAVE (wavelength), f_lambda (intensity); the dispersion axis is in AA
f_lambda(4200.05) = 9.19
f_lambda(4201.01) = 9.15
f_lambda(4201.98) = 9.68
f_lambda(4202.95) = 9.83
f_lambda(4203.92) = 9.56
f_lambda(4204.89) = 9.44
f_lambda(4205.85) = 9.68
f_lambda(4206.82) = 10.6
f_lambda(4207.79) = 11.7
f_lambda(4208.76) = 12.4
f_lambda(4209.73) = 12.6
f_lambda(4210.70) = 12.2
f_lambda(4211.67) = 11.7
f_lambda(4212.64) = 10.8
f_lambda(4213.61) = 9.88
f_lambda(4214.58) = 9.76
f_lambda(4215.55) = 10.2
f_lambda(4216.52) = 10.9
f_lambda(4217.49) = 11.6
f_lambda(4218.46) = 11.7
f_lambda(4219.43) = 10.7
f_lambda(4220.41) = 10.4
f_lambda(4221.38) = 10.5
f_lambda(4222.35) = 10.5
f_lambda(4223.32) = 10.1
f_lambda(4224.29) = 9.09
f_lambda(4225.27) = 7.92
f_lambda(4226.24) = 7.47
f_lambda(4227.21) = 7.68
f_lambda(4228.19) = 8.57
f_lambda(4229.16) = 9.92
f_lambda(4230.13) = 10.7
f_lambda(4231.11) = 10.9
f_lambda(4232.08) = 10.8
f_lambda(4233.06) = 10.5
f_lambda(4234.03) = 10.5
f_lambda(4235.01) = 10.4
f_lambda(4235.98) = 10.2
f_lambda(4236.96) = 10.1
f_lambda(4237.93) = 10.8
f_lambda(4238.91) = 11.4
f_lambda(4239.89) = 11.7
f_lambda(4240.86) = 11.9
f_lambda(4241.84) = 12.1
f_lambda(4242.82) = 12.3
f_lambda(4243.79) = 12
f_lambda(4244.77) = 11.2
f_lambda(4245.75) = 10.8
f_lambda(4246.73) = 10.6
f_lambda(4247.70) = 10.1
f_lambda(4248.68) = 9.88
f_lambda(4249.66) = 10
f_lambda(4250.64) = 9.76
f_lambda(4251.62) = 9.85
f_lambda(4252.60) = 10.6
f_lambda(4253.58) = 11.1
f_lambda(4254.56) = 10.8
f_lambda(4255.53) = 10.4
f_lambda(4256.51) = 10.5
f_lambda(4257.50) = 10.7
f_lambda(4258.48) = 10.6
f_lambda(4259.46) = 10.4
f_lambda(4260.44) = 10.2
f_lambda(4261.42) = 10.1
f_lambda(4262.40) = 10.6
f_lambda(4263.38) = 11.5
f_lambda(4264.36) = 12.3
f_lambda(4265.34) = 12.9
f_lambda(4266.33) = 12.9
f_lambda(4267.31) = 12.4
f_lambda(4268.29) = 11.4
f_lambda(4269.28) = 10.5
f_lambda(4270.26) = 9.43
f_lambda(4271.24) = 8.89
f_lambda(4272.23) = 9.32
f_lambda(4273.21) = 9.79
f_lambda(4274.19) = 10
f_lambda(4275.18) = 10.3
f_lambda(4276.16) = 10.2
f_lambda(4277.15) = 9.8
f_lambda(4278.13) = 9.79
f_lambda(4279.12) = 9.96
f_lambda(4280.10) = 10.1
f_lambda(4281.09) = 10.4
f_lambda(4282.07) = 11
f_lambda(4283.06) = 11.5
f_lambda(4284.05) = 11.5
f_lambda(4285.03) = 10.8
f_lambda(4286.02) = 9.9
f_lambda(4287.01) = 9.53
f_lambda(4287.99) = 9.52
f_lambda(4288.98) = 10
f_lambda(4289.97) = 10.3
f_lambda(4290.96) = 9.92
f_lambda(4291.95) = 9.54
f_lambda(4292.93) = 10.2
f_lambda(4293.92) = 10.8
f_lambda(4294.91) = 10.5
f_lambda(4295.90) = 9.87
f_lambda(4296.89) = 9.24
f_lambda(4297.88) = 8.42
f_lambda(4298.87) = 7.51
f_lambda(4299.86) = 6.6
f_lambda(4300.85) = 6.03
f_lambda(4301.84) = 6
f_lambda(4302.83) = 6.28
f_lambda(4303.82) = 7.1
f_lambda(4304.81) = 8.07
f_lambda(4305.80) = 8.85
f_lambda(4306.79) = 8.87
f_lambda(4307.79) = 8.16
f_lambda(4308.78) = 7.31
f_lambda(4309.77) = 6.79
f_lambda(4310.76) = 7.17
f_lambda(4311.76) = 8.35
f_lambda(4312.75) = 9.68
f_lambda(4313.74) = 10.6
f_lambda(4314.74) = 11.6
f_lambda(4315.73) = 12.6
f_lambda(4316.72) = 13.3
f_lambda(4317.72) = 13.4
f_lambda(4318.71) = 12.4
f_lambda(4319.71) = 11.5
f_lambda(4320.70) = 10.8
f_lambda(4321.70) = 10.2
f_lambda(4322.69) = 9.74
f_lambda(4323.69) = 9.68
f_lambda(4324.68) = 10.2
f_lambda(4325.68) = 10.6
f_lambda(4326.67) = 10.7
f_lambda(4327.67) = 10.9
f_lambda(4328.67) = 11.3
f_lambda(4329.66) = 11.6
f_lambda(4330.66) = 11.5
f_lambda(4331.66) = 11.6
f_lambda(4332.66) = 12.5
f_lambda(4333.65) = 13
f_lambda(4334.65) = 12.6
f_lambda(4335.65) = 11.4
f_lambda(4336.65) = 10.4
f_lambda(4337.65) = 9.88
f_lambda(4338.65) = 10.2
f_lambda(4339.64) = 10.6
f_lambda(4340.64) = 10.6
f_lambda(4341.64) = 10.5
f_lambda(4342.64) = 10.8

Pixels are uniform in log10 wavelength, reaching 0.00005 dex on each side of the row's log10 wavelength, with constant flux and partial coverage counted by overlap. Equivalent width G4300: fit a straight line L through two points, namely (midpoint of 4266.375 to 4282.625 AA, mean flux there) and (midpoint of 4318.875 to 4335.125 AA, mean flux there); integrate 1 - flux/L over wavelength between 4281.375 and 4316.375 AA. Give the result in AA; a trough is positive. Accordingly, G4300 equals 5.0 AA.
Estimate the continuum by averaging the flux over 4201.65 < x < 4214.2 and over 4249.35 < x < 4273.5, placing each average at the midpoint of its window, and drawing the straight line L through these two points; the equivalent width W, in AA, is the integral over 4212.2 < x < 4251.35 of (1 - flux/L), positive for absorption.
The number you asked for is 1.2 AA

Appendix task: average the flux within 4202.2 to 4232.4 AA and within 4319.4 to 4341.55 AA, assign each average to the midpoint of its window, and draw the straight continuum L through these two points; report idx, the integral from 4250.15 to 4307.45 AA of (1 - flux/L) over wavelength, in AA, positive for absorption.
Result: 4.0 AA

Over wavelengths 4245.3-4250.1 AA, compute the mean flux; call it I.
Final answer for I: 10.3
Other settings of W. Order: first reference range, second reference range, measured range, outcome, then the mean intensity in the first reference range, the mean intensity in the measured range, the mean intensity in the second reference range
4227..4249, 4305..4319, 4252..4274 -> -0.8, 10.7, 10.8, 9.86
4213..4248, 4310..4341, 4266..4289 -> 0.7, 10.4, 10.4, 11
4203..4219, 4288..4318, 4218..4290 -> -3.2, 10.9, 10.5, 9.08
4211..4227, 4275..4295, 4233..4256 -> -1.3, 10.2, 10.8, 10.3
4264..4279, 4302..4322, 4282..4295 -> -0.2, 10.6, 10.3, 9.59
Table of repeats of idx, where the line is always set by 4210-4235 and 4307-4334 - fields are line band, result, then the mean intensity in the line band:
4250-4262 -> -0.1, 10.4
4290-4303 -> 2.3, 8.65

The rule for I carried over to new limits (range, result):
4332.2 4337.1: 12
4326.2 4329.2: 11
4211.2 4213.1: 11.3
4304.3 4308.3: 8.47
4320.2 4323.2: 10.2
